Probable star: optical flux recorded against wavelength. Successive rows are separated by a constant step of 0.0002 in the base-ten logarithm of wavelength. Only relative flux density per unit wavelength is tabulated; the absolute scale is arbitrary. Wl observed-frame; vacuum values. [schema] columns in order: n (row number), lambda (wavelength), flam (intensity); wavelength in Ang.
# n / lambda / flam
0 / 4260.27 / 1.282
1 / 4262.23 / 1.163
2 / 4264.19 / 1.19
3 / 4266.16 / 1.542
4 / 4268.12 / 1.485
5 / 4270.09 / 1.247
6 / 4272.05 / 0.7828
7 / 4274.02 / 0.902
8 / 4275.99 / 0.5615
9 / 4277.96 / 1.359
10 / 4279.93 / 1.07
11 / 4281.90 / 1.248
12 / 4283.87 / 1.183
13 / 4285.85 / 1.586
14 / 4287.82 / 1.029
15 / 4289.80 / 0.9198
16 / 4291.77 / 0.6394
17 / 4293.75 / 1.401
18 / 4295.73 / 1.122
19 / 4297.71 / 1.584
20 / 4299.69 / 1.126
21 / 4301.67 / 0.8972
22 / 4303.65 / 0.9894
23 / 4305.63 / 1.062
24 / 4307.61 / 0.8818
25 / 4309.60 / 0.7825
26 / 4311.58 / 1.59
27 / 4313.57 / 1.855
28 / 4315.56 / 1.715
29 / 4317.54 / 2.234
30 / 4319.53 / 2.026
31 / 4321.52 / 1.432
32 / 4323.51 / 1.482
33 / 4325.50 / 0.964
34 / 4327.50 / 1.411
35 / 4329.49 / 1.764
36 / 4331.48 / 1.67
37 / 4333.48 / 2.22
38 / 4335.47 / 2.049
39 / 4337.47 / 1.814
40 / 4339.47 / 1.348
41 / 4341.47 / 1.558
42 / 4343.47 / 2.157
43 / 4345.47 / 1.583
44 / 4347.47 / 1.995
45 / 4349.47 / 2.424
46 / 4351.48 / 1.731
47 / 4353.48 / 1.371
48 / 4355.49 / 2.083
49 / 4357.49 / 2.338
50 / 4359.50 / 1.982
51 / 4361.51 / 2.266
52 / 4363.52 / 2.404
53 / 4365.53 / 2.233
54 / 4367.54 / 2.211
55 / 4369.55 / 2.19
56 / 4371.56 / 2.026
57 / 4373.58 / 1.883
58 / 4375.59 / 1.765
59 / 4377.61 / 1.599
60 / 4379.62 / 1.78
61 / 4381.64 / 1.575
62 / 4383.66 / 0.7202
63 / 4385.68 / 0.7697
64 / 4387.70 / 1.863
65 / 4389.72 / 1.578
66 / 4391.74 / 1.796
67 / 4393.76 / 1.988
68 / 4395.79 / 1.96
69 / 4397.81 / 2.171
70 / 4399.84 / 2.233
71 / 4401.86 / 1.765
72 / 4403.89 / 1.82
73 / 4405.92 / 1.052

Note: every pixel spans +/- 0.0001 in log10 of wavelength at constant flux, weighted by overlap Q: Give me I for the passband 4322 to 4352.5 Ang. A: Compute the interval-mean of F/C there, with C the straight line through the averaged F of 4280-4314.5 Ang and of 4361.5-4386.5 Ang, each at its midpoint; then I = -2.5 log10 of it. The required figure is -0.16 mag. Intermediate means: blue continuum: 1.17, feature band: 1.74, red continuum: 1.79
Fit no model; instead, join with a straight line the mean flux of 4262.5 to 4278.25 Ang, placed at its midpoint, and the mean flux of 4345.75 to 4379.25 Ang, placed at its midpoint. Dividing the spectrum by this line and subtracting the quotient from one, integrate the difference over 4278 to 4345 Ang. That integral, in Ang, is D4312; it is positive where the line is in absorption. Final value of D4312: 4.9 Ang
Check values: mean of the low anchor 1.12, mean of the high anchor 2.02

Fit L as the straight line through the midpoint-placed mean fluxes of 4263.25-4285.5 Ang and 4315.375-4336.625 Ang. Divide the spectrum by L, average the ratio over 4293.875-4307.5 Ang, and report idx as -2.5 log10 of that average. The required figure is 0.261 mag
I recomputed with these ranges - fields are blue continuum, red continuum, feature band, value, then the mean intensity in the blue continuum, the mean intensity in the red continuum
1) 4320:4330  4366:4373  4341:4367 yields -0.07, 1.43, 2.13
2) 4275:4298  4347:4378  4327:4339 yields -0.08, 1.13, 2.04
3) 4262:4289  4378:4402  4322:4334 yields -0.11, 1.17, 1.68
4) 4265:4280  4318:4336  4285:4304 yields 0.19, 1.12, 1.68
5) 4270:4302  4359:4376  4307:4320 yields -0.09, 1.1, 2.12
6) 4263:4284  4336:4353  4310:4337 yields -0.06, 1.14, 1.82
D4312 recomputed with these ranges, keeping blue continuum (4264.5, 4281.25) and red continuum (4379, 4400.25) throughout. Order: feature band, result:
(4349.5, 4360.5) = -3.3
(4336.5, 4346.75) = -1.9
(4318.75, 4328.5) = -0.7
